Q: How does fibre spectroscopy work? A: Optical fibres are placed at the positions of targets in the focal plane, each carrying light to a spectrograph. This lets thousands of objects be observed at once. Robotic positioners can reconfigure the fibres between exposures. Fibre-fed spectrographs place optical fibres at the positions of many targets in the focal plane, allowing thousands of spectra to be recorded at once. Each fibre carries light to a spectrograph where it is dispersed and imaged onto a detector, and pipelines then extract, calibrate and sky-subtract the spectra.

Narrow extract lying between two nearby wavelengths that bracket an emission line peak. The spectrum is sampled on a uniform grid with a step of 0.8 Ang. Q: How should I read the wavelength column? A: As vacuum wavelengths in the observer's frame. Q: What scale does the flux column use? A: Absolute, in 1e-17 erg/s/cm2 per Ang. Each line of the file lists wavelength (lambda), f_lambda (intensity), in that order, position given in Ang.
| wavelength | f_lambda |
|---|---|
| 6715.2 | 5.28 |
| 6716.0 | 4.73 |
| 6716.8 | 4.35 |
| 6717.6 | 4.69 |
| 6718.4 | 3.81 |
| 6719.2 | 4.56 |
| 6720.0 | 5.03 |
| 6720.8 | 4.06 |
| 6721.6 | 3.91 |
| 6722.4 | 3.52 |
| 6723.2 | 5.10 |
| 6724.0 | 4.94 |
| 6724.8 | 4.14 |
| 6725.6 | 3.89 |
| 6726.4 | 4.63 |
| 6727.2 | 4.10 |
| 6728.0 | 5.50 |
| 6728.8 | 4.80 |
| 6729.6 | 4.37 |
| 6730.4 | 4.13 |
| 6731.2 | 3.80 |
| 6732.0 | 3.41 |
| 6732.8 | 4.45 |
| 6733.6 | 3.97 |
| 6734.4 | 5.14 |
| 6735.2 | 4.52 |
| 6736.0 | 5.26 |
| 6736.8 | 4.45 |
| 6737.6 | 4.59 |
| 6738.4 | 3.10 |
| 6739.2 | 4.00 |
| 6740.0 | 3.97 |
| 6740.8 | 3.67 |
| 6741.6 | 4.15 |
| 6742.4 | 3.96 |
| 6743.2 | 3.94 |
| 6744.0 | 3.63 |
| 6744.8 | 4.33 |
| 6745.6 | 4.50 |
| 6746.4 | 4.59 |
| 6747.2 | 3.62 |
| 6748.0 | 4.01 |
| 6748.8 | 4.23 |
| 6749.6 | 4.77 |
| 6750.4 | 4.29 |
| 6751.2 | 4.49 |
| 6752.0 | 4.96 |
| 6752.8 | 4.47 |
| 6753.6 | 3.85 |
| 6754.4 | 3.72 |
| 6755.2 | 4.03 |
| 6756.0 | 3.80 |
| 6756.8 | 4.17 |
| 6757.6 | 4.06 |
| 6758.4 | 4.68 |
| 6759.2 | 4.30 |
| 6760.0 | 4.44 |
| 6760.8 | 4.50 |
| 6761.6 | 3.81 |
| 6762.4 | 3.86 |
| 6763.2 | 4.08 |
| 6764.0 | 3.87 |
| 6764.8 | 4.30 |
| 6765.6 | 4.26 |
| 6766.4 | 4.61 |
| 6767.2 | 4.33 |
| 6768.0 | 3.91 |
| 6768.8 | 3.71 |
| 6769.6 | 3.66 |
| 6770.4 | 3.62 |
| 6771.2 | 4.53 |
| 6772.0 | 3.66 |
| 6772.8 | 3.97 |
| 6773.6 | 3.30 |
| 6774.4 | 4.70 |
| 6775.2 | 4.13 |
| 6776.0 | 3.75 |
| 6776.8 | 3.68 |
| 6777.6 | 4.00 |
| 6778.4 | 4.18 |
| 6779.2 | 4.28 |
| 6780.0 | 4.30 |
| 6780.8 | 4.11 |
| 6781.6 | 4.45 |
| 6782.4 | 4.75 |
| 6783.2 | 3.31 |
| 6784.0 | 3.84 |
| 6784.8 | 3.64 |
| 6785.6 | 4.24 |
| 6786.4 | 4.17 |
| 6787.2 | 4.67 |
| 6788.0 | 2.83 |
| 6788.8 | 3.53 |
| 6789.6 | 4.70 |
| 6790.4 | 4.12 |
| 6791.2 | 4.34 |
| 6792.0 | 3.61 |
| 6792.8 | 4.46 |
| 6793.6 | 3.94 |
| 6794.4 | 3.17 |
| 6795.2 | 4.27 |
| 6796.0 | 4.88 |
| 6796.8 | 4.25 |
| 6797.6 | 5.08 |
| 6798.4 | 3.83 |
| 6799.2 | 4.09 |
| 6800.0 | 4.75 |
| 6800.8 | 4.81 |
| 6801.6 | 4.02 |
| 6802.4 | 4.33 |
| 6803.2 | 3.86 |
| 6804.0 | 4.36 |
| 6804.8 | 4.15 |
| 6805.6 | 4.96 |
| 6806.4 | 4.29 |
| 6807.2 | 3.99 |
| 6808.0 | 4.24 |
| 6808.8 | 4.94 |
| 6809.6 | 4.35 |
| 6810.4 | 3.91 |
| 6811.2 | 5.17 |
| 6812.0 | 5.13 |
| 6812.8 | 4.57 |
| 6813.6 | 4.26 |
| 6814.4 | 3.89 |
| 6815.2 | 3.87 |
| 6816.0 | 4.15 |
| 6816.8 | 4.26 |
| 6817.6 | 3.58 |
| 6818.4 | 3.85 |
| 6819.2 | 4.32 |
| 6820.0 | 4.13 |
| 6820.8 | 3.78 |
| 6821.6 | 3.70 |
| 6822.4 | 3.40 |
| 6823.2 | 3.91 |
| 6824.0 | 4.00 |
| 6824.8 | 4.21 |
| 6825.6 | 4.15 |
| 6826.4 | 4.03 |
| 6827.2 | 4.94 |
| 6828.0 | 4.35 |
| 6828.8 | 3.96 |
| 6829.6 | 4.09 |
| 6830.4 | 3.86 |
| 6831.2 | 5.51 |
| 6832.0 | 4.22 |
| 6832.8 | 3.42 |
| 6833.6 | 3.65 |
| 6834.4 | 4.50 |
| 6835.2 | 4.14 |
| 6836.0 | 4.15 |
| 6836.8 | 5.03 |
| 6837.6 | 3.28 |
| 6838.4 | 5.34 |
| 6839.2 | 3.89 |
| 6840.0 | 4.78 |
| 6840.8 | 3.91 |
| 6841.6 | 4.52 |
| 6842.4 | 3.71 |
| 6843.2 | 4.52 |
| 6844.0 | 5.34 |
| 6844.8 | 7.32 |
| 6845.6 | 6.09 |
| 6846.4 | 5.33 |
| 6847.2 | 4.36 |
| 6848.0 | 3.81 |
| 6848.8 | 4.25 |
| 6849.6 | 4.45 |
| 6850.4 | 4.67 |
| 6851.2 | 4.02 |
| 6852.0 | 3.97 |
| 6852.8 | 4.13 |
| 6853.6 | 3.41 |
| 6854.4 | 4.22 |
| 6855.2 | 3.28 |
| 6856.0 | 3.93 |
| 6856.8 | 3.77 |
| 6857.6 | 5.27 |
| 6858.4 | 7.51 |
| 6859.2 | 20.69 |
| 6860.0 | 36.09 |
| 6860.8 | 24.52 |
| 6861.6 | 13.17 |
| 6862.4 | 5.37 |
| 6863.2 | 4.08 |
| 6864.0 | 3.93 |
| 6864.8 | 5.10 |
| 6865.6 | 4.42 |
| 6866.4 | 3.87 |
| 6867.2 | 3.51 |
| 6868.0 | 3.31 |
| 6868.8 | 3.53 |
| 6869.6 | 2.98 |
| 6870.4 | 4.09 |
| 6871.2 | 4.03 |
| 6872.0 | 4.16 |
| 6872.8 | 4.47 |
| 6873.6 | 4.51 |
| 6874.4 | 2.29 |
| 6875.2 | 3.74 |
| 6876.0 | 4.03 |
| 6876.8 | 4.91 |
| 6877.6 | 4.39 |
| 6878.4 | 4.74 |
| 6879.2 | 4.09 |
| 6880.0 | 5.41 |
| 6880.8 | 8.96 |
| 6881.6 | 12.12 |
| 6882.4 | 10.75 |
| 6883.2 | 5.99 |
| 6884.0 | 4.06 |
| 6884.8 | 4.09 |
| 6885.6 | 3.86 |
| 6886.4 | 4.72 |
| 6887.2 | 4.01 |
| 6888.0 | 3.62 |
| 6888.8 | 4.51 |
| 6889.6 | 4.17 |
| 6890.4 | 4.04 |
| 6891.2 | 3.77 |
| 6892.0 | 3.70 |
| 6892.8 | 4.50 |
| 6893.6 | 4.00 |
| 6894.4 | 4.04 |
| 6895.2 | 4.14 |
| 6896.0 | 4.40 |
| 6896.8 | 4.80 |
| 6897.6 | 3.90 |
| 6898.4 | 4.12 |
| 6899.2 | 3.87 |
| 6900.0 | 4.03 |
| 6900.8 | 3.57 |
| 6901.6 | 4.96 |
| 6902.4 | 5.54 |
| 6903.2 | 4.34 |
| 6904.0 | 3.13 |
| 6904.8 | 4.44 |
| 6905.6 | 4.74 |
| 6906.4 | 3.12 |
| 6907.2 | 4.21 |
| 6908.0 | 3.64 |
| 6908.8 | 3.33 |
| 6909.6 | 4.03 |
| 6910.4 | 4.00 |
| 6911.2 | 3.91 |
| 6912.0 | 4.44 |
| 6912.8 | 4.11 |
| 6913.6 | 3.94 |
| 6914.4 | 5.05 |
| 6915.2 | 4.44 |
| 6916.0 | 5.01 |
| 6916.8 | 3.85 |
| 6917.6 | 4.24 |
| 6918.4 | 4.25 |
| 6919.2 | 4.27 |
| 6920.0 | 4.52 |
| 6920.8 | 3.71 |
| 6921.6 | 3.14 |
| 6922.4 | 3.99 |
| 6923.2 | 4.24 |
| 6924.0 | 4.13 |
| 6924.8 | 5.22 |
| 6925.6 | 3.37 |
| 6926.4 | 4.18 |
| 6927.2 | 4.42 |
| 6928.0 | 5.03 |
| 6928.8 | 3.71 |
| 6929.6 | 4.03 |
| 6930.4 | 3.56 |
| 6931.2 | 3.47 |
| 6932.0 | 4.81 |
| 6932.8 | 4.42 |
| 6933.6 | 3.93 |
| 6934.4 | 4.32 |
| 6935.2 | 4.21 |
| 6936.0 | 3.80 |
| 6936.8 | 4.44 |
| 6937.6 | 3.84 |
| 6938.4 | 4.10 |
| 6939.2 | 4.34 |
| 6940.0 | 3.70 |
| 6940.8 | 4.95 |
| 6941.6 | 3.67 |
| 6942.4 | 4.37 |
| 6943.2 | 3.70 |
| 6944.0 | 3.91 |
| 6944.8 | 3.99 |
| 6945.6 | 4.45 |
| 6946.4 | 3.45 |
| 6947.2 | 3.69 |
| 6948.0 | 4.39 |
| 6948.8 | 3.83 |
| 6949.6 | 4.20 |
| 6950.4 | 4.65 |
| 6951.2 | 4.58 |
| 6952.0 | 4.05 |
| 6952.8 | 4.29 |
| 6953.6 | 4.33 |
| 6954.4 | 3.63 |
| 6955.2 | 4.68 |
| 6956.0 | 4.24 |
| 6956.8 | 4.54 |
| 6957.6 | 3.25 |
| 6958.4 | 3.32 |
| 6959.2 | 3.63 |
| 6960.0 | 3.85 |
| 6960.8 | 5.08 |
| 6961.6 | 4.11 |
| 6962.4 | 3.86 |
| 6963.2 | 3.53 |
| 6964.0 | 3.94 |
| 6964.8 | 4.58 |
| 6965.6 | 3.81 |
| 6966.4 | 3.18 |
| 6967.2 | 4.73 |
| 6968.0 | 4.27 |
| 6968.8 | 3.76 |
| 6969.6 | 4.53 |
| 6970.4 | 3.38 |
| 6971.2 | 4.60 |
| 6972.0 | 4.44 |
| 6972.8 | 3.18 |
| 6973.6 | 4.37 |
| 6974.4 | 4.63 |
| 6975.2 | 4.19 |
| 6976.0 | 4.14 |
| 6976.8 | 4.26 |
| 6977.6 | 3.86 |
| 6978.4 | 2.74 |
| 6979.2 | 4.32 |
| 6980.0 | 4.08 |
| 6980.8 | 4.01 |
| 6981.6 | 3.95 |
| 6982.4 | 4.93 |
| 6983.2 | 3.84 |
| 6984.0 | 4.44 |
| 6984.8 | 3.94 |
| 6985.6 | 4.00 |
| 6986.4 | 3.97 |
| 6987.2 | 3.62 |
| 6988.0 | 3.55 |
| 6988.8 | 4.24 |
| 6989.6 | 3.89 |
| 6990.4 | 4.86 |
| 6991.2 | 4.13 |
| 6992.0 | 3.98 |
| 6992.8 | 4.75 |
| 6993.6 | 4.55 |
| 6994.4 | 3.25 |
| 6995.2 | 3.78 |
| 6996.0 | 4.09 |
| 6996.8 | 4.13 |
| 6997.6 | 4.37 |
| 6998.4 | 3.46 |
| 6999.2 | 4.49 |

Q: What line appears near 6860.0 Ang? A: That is H-alpha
